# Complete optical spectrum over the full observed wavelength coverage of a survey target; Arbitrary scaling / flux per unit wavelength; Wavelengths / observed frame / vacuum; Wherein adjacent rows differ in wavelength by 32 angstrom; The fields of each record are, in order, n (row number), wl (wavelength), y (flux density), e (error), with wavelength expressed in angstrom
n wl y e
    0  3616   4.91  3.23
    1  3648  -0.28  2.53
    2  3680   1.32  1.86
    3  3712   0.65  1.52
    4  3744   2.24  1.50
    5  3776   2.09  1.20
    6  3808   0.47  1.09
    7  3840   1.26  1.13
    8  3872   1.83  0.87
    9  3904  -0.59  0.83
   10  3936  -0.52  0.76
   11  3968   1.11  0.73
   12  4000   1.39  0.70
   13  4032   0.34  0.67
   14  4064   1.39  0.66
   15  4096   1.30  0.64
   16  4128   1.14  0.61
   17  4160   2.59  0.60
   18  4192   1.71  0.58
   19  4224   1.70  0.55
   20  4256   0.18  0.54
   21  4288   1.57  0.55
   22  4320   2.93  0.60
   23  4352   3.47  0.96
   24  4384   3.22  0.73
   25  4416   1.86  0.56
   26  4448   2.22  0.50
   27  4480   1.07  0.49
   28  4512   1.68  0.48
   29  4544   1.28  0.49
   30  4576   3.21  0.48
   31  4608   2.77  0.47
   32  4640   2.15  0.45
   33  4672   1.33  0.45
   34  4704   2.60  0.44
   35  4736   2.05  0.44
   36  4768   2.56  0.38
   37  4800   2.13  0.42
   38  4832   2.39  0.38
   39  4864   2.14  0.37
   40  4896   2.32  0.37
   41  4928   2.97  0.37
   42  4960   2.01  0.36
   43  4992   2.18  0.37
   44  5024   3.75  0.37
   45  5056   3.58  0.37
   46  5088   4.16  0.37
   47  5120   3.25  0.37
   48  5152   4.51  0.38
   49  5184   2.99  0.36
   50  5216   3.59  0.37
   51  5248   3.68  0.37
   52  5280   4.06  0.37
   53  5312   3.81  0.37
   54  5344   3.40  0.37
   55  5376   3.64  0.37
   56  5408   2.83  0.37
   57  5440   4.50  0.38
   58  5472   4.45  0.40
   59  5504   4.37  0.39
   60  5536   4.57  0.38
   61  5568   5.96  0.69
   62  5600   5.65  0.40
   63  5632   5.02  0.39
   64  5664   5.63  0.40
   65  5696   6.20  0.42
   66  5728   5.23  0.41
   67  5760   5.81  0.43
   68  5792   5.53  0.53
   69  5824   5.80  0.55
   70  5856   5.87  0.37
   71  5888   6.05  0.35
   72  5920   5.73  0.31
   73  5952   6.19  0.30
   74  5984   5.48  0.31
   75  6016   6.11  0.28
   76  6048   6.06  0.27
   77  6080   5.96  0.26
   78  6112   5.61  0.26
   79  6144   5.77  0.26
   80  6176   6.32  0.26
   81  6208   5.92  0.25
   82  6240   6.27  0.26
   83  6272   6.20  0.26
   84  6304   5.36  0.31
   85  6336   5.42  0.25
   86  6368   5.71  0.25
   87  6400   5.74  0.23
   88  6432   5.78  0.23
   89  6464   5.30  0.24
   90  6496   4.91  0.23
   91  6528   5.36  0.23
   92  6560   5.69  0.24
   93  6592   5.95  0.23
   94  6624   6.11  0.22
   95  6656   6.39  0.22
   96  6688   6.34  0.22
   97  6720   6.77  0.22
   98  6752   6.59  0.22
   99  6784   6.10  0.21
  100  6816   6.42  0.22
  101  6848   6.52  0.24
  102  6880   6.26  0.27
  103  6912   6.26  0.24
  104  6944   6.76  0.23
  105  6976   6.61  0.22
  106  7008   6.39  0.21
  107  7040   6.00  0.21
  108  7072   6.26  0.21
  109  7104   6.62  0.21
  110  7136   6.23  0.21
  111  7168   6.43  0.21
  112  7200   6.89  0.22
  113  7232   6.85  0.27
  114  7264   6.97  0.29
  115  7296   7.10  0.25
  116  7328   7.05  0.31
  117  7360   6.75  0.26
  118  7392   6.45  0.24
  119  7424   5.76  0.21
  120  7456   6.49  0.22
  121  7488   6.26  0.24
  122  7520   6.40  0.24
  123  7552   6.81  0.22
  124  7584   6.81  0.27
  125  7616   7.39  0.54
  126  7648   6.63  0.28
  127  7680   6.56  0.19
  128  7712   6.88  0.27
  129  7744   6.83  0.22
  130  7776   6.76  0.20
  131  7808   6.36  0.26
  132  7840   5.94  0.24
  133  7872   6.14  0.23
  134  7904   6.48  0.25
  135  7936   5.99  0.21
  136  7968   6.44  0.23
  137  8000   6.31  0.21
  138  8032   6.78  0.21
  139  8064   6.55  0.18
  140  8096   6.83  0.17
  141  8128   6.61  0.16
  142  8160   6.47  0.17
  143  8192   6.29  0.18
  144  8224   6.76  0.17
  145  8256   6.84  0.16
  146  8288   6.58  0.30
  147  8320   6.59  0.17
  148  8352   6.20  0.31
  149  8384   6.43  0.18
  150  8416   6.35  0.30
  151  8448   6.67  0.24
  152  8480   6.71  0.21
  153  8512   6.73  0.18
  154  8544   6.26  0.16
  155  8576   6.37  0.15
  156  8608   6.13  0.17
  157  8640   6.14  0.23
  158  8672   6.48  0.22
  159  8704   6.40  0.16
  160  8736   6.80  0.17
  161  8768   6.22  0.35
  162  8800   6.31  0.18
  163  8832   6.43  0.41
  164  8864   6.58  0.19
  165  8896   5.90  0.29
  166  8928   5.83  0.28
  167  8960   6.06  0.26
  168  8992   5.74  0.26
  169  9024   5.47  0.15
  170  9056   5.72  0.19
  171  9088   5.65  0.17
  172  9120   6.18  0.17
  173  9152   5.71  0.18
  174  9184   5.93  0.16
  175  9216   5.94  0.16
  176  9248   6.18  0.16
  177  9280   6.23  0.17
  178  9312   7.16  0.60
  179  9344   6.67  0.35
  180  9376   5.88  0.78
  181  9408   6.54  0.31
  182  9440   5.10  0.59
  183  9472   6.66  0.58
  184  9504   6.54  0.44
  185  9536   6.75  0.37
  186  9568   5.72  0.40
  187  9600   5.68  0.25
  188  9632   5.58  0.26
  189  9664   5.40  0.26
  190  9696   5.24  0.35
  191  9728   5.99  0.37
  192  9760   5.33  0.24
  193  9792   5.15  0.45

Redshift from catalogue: 0.258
